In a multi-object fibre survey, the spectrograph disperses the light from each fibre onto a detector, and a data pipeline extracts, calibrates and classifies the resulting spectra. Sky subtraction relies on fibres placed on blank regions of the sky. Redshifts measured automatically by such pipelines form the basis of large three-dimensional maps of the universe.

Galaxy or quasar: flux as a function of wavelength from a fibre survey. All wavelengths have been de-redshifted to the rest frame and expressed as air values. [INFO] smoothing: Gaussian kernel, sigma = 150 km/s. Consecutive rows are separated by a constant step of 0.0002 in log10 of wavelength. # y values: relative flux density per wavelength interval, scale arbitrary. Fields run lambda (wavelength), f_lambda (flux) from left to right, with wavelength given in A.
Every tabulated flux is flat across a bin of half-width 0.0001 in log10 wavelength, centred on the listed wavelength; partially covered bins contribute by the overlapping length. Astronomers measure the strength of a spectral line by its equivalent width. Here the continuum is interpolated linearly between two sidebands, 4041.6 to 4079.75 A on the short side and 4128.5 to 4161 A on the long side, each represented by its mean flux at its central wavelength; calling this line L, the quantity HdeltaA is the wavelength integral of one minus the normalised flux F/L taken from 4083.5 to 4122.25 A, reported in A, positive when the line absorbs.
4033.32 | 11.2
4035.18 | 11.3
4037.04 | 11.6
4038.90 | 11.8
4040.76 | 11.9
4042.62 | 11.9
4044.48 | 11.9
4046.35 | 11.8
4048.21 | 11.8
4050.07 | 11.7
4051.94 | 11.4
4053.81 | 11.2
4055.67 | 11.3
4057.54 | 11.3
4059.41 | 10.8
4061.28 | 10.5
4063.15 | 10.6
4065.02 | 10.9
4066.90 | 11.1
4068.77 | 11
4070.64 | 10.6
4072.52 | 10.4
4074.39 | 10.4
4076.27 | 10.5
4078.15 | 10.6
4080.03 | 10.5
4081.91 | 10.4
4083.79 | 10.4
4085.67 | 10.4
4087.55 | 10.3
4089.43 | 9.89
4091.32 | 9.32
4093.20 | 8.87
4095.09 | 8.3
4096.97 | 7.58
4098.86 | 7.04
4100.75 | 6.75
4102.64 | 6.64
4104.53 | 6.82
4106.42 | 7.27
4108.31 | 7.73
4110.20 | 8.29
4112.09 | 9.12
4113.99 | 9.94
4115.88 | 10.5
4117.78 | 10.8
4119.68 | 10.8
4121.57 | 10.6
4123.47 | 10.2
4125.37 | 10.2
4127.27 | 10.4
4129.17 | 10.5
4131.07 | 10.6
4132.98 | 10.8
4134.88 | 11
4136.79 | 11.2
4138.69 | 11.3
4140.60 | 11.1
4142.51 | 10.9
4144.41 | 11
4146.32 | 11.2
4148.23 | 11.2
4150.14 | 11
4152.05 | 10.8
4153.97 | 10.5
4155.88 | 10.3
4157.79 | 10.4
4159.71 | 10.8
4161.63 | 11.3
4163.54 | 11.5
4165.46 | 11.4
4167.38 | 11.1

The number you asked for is 7.4 A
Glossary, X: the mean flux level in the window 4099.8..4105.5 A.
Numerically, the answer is 6.74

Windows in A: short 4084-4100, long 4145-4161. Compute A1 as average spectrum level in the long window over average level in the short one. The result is 1.20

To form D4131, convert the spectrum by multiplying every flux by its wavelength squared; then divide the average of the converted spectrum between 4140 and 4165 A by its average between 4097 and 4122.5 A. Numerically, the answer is 1.3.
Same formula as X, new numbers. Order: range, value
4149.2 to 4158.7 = 10.6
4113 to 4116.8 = 10.2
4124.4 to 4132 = 10.4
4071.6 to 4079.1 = 10.5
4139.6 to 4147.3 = 11.1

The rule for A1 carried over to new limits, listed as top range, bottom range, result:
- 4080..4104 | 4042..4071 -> 0.79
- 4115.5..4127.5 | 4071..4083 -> 1.00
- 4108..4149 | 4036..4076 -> 0.93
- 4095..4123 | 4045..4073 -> 0.77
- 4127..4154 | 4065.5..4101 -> 1.12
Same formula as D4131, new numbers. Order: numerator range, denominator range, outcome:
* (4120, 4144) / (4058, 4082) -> 1.04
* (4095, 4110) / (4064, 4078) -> 0.69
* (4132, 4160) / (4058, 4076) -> 1.06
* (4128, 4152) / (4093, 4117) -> 1.38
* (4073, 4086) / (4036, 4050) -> 0.90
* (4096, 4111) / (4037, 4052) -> 0.63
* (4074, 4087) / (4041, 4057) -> 0.91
